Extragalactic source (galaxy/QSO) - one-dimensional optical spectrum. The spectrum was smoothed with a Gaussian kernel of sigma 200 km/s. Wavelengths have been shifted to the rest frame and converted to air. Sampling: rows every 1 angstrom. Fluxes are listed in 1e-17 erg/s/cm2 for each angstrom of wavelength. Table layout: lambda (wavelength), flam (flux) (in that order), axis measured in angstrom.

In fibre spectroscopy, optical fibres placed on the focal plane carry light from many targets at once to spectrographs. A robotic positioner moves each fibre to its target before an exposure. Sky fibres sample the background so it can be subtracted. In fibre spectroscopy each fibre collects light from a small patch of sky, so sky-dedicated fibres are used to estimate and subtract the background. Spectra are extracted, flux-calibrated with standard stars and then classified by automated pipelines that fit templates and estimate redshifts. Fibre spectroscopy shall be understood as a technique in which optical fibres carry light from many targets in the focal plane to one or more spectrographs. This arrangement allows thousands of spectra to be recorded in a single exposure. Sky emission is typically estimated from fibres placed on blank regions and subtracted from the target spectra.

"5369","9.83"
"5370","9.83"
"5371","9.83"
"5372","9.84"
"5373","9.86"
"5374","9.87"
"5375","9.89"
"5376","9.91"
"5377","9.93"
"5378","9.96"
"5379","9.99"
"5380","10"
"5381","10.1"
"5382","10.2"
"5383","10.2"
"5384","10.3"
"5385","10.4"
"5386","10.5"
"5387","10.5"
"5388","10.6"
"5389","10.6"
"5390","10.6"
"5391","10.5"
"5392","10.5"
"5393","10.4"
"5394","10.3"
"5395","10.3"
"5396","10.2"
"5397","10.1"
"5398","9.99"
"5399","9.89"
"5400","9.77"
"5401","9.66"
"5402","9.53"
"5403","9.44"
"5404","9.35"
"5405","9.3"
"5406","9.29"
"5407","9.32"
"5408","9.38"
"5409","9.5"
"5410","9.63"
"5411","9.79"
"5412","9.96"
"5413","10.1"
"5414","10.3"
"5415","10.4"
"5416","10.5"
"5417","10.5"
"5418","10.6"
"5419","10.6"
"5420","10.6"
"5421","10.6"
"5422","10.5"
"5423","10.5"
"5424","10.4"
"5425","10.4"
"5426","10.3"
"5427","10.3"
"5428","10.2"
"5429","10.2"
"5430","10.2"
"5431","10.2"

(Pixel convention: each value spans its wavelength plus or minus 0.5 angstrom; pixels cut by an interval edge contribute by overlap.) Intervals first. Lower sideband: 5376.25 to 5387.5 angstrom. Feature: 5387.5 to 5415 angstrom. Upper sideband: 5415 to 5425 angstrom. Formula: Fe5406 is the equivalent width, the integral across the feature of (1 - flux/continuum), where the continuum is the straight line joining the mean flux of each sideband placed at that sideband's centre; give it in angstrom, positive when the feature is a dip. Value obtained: 1.1 angstrom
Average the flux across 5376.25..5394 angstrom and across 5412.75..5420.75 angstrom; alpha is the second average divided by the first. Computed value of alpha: 1.0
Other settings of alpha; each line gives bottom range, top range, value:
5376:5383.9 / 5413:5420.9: 1.04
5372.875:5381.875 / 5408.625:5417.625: 1.01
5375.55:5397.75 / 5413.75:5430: 1.01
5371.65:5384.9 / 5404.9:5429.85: 1.01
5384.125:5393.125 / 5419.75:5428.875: 0.99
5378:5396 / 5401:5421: 0.96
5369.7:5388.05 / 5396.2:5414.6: 0.96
